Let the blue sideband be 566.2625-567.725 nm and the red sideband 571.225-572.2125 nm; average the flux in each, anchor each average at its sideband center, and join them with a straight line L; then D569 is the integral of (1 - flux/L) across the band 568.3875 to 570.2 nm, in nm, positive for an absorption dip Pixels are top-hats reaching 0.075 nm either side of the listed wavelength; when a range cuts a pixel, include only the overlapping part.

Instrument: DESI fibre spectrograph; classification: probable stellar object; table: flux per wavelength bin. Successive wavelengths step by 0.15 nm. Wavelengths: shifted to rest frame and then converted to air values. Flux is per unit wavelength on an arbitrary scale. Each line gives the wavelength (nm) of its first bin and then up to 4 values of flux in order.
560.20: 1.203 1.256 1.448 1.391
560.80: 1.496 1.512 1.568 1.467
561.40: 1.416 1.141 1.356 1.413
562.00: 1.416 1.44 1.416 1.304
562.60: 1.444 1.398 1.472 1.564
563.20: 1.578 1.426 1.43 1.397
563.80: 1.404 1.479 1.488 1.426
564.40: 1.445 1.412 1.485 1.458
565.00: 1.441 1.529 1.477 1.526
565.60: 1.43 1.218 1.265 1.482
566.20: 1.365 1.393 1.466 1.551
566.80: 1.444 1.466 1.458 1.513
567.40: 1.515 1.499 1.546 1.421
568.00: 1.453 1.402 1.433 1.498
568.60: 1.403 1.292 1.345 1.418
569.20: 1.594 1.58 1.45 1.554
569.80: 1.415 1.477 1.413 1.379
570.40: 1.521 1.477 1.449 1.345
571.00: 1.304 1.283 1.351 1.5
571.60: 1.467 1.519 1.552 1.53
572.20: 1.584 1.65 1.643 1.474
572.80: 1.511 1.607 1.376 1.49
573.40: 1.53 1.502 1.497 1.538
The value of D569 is 0.04 nm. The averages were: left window 1.48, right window 1.5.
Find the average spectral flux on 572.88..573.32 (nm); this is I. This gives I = 1.49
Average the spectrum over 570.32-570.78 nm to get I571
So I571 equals 1.48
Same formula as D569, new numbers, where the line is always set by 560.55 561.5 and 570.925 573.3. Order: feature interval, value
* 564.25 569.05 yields 0.13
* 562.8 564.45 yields 0.01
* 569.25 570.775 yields 0.01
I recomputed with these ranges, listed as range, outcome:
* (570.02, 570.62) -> 1.45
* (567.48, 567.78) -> 1.52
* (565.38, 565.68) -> 1.47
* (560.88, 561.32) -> 1.52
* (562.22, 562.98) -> 1.41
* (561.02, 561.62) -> 1.4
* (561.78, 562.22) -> 1.42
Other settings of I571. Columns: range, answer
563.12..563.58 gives 1.48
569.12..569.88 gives 1.52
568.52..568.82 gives 1.35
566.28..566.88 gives 1.46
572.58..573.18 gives 1.49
